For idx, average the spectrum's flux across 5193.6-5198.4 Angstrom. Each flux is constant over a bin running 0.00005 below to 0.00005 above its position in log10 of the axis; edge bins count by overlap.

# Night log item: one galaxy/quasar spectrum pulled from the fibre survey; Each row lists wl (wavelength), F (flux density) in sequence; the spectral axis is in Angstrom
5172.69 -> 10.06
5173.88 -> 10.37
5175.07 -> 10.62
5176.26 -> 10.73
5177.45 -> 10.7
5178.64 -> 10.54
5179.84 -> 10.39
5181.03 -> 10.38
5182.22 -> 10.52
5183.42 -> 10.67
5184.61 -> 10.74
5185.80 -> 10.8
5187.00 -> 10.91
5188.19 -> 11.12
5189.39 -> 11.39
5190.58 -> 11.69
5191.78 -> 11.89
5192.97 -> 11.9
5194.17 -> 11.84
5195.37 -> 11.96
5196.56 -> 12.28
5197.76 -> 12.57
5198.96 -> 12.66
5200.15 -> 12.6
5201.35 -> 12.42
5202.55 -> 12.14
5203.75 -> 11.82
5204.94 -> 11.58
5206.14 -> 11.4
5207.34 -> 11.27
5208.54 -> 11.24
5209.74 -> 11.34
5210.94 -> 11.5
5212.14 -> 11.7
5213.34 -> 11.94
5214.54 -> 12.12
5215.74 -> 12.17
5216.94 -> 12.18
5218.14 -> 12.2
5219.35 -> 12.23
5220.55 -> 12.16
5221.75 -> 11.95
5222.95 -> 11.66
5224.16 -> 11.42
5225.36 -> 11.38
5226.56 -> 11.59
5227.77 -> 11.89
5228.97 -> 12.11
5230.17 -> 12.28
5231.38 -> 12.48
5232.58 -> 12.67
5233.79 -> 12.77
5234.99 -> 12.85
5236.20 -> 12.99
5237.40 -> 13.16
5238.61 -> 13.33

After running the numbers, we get 12.2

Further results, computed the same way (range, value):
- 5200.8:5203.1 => 12.3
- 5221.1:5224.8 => 11.7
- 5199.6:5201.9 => 12.5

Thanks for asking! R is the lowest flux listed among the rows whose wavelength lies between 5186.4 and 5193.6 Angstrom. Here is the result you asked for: 10.91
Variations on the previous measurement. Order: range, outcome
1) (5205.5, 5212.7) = 11.24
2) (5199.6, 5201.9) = 12.42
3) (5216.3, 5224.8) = 11.42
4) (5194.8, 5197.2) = 11.96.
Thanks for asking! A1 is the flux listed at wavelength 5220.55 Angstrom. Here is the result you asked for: 12.16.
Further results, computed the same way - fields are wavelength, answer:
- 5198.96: 12.66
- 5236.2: 12.99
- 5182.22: 10.52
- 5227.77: 11.89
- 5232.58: 12.67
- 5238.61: 13.33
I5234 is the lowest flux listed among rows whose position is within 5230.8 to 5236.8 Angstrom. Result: 12.48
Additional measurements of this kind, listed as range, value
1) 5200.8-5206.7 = 11.4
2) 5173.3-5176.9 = 10.37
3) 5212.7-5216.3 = 11.94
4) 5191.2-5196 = 11.84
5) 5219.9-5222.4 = 11.95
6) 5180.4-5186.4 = 10.38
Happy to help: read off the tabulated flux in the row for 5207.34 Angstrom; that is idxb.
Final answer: 11.27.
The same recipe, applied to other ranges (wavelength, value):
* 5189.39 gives 11.39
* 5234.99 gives 12.85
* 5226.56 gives 11.59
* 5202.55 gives 12.14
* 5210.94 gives 11.5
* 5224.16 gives 11.42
